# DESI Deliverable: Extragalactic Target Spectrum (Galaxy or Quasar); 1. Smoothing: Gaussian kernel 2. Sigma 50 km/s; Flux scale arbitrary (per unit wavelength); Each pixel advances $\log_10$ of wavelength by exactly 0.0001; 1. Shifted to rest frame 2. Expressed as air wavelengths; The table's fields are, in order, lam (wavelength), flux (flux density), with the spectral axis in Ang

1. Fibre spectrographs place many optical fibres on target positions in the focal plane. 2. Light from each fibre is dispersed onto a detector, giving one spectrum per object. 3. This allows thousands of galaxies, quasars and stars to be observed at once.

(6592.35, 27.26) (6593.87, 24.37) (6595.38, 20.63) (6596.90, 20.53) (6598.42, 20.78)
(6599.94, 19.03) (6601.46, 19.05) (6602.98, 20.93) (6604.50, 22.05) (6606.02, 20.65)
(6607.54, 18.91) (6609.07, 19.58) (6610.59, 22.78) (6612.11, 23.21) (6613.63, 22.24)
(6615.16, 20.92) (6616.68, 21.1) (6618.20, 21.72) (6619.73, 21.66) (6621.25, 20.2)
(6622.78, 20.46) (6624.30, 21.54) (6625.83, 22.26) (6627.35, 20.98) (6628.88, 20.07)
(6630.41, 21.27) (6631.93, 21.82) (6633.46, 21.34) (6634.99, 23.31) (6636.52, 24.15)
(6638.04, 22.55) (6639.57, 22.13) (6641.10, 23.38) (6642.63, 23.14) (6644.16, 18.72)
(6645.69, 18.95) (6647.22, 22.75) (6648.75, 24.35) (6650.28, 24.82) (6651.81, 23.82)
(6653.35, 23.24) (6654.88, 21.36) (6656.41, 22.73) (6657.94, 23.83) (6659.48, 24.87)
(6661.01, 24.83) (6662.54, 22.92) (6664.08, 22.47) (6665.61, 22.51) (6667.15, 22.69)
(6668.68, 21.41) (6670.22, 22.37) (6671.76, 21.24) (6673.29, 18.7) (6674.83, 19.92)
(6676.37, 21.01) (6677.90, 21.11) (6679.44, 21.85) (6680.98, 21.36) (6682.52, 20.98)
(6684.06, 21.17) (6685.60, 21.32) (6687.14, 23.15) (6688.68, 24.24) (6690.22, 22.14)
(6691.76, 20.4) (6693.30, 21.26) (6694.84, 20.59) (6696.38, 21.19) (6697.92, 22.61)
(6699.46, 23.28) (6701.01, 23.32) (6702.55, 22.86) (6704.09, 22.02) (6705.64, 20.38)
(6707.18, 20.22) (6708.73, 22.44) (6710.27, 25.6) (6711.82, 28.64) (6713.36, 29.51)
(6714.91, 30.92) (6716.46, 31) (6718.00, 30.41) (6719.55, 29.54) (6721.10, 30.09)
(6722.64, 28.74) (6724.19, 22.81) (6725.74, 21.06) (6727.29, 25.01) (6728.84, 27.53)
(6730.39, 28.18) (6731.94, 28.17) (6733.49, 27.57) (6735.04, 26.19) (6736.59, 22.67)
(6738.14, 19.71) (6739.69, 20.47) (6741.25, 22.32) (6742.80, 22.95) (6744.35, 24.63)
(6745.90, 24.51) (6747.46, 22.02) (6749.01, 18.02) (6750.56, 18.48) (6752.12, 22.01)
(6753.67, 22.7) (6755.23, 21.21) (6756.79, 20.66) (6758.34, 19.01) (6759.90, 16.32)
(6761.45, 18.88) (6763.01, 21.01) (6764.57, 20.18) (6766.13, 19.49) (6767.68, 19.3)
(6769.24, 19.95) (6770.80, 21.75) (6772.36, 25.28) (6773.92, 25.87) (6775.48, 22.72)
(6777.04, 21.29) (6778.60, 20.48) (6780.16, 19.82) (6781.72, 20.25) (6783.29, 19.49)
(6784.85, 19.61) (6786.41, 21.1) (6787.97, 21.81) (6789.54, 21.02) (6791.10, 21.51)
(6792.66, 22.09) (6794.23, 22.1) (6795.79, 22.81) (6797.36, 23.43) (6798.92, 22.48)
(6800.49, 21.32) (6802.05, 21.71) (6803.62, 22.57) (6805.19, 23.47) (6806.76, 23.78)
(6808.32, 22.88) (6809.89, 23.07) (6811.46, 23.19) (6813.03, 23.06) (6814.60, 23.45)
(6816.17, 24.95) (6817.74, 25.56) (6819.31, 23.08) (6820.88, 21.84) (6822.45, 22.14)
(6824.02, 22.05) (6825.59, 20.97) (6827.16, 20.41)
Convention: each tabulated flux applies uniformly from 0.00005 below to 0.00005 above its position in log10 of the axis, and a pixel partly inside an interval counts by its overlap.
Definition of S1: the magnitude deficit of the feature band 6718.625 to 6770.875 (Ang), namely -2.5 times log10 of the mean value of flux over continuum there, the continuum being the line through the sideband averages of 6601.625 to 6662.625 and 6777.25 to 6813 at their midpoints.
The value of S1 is -0.04 mag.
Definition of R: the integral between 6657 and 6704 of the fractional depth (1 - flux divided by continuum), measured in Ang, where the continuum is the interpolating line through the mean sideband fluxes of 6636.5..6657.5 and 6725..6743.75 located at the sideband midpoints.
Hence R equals 2.37 Ang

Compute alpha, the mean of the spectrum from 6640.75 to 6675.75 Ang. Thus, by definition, 22.4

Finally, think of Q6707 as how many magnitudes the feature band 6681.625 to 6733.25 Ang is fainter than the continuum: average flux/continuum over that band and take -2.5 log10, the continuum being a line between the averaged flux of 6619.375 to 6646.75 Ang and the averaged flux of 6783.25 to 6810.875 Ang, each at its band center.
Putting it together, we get -0.13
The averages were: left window 21.6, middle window 24.6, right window 22.1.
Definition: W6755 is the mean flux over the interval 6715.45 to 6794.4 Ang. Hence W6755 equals 22.7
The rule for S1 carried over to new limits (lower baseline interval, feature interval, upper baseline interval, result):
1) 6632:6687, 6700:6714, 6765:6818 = -0.08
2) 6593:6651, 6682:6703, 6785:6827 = -0.01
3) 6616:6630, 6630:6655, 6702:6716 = -0.02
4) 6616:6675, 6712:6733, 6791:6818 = -0.23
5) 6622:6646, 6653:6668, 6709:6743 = -0.01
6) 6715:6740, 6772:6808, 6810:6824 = 0.11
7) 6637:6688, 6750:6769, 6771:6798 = 0.10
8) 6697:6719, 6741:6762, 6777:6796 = 0.10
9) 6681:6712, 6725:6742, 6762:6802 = -0.12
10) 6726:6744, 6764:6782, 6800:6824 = 0.11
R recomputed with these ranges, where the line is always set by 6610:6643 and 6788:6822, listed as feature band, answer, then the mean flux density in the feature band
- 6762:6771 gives 1.0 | 20.1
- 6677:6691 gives 0.2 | 21.9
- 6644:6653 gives -0.2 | 22.5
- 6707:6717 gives -2.2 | 27.2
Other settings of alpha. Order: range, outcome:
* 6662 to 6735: 23.8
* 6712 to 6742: 26.5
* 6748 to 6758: 20.5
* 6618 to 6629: 21.1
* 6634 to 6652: 22.6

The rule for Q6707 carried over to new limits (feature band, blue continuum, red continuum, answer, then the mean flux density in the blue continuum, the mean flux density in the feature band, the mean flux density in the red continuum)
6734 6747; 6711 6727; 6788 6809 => 0.16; 28.2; 23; 22.4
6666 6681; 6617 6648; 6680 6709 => 0.03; 21.6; 21.2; 21.8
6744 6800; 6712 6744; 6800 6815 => 0.15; 26.3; 21.2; 22.9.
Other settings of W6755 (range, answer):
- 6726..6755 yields 23.4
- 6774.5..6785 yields 20.7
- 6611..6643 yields 21.9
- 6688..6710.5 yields 22.1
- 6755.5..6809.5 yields 21.4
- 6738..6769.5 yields 20.7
